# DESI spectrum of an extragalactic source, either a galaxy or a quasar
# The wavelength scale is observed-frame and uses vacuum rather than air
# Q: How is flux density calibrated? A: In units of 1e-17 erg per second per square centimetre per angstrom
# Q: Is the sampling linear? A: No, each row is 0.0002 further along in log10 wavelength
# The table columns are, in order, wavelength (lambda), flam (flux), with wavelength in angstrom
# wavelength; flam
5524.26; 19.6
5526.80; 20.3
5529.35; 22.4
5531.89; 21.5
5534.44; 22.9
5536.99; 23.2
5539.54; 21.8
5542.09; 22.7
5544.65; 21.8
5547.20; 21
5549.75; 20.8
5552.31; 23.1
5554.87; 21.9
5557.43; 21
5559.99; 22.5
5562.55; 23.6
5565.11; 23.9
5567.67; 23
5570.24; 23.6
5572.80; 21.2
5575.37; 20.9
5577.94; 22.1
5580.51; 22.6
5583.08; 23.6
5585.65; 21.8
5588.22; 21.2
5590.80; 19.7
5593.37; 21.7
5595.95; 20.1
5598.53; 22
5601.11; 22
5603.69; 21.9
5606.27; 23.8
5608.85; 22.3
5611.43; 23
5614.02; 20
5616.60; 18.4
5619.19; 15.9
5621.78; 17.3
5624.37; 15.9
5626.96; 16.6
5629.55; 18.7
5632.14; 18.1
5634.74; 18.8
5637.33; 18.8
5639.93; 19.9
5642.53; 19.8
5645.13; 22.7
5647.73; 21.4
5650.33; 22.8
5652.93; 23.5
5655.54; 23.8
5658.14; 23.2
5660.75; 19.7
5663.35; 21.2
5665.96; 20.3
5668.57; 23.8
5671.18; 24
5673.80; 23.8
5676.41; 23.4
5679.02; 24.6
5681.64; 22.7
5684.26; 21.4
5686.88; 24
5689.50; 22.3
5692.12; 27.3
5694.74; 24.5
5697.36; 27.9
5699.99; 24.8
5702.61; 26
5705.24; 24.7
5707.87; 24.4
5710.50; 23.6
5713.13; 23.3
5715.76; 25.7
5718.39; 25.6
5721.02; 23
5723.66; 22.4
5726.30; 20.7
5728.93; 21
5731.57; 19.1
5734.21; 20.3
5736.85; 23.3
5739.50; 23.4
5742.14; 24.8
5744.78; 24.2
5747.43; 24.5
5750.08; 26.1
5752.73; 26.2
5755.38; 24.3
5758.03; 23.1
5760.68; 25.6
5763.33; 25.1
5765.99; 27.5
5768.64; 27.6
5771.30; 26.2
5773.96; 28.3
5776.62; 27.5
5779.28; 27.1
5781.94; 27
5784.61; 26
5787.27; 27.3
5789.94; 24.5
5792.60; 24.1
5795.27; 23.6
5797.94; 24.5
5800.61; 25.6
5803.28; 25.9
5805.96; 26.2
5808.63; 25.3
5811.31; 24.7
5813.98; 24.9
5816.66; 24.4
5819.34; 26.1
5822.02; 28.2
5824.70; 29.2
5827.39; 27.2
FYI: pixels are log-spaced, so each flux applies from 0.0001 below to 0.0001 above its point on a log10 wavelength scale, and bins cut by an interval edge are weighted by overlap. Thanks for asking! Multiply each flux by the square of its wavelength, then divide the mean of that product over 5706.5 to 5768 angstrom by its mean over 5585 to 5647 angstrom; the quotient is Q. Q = 1.2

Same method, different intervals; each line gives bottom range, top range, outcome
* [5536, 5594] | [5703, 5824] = 1.21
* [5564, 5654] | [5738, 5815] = 1.30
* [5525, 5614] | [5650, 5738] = 1.11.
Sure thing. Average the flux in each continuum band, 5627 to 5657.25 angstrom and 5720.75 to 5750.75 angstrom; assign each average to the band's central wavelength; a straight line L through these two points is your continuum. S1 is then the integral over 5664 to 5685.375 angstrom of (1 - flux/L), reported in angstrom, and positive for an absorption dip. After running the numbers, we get -1.6 angstrom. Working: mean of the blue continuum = 20.6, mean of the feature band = 23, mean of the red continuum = 22.6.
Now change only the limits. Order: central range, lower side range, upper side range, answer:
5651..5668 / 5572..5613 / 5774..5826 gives 0.8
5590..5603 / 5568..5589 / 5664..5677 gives 0.7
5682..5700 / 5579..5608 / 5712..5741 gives -1.7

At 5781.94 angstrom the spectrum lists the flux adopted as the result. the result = 27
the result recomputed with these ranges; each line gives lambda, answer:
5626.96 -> 16.6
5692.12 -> 27.3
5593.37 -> 21.7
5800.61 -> 25.6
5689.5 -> 22.3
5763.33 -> 25.1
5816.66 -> 24.4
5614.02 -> 20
